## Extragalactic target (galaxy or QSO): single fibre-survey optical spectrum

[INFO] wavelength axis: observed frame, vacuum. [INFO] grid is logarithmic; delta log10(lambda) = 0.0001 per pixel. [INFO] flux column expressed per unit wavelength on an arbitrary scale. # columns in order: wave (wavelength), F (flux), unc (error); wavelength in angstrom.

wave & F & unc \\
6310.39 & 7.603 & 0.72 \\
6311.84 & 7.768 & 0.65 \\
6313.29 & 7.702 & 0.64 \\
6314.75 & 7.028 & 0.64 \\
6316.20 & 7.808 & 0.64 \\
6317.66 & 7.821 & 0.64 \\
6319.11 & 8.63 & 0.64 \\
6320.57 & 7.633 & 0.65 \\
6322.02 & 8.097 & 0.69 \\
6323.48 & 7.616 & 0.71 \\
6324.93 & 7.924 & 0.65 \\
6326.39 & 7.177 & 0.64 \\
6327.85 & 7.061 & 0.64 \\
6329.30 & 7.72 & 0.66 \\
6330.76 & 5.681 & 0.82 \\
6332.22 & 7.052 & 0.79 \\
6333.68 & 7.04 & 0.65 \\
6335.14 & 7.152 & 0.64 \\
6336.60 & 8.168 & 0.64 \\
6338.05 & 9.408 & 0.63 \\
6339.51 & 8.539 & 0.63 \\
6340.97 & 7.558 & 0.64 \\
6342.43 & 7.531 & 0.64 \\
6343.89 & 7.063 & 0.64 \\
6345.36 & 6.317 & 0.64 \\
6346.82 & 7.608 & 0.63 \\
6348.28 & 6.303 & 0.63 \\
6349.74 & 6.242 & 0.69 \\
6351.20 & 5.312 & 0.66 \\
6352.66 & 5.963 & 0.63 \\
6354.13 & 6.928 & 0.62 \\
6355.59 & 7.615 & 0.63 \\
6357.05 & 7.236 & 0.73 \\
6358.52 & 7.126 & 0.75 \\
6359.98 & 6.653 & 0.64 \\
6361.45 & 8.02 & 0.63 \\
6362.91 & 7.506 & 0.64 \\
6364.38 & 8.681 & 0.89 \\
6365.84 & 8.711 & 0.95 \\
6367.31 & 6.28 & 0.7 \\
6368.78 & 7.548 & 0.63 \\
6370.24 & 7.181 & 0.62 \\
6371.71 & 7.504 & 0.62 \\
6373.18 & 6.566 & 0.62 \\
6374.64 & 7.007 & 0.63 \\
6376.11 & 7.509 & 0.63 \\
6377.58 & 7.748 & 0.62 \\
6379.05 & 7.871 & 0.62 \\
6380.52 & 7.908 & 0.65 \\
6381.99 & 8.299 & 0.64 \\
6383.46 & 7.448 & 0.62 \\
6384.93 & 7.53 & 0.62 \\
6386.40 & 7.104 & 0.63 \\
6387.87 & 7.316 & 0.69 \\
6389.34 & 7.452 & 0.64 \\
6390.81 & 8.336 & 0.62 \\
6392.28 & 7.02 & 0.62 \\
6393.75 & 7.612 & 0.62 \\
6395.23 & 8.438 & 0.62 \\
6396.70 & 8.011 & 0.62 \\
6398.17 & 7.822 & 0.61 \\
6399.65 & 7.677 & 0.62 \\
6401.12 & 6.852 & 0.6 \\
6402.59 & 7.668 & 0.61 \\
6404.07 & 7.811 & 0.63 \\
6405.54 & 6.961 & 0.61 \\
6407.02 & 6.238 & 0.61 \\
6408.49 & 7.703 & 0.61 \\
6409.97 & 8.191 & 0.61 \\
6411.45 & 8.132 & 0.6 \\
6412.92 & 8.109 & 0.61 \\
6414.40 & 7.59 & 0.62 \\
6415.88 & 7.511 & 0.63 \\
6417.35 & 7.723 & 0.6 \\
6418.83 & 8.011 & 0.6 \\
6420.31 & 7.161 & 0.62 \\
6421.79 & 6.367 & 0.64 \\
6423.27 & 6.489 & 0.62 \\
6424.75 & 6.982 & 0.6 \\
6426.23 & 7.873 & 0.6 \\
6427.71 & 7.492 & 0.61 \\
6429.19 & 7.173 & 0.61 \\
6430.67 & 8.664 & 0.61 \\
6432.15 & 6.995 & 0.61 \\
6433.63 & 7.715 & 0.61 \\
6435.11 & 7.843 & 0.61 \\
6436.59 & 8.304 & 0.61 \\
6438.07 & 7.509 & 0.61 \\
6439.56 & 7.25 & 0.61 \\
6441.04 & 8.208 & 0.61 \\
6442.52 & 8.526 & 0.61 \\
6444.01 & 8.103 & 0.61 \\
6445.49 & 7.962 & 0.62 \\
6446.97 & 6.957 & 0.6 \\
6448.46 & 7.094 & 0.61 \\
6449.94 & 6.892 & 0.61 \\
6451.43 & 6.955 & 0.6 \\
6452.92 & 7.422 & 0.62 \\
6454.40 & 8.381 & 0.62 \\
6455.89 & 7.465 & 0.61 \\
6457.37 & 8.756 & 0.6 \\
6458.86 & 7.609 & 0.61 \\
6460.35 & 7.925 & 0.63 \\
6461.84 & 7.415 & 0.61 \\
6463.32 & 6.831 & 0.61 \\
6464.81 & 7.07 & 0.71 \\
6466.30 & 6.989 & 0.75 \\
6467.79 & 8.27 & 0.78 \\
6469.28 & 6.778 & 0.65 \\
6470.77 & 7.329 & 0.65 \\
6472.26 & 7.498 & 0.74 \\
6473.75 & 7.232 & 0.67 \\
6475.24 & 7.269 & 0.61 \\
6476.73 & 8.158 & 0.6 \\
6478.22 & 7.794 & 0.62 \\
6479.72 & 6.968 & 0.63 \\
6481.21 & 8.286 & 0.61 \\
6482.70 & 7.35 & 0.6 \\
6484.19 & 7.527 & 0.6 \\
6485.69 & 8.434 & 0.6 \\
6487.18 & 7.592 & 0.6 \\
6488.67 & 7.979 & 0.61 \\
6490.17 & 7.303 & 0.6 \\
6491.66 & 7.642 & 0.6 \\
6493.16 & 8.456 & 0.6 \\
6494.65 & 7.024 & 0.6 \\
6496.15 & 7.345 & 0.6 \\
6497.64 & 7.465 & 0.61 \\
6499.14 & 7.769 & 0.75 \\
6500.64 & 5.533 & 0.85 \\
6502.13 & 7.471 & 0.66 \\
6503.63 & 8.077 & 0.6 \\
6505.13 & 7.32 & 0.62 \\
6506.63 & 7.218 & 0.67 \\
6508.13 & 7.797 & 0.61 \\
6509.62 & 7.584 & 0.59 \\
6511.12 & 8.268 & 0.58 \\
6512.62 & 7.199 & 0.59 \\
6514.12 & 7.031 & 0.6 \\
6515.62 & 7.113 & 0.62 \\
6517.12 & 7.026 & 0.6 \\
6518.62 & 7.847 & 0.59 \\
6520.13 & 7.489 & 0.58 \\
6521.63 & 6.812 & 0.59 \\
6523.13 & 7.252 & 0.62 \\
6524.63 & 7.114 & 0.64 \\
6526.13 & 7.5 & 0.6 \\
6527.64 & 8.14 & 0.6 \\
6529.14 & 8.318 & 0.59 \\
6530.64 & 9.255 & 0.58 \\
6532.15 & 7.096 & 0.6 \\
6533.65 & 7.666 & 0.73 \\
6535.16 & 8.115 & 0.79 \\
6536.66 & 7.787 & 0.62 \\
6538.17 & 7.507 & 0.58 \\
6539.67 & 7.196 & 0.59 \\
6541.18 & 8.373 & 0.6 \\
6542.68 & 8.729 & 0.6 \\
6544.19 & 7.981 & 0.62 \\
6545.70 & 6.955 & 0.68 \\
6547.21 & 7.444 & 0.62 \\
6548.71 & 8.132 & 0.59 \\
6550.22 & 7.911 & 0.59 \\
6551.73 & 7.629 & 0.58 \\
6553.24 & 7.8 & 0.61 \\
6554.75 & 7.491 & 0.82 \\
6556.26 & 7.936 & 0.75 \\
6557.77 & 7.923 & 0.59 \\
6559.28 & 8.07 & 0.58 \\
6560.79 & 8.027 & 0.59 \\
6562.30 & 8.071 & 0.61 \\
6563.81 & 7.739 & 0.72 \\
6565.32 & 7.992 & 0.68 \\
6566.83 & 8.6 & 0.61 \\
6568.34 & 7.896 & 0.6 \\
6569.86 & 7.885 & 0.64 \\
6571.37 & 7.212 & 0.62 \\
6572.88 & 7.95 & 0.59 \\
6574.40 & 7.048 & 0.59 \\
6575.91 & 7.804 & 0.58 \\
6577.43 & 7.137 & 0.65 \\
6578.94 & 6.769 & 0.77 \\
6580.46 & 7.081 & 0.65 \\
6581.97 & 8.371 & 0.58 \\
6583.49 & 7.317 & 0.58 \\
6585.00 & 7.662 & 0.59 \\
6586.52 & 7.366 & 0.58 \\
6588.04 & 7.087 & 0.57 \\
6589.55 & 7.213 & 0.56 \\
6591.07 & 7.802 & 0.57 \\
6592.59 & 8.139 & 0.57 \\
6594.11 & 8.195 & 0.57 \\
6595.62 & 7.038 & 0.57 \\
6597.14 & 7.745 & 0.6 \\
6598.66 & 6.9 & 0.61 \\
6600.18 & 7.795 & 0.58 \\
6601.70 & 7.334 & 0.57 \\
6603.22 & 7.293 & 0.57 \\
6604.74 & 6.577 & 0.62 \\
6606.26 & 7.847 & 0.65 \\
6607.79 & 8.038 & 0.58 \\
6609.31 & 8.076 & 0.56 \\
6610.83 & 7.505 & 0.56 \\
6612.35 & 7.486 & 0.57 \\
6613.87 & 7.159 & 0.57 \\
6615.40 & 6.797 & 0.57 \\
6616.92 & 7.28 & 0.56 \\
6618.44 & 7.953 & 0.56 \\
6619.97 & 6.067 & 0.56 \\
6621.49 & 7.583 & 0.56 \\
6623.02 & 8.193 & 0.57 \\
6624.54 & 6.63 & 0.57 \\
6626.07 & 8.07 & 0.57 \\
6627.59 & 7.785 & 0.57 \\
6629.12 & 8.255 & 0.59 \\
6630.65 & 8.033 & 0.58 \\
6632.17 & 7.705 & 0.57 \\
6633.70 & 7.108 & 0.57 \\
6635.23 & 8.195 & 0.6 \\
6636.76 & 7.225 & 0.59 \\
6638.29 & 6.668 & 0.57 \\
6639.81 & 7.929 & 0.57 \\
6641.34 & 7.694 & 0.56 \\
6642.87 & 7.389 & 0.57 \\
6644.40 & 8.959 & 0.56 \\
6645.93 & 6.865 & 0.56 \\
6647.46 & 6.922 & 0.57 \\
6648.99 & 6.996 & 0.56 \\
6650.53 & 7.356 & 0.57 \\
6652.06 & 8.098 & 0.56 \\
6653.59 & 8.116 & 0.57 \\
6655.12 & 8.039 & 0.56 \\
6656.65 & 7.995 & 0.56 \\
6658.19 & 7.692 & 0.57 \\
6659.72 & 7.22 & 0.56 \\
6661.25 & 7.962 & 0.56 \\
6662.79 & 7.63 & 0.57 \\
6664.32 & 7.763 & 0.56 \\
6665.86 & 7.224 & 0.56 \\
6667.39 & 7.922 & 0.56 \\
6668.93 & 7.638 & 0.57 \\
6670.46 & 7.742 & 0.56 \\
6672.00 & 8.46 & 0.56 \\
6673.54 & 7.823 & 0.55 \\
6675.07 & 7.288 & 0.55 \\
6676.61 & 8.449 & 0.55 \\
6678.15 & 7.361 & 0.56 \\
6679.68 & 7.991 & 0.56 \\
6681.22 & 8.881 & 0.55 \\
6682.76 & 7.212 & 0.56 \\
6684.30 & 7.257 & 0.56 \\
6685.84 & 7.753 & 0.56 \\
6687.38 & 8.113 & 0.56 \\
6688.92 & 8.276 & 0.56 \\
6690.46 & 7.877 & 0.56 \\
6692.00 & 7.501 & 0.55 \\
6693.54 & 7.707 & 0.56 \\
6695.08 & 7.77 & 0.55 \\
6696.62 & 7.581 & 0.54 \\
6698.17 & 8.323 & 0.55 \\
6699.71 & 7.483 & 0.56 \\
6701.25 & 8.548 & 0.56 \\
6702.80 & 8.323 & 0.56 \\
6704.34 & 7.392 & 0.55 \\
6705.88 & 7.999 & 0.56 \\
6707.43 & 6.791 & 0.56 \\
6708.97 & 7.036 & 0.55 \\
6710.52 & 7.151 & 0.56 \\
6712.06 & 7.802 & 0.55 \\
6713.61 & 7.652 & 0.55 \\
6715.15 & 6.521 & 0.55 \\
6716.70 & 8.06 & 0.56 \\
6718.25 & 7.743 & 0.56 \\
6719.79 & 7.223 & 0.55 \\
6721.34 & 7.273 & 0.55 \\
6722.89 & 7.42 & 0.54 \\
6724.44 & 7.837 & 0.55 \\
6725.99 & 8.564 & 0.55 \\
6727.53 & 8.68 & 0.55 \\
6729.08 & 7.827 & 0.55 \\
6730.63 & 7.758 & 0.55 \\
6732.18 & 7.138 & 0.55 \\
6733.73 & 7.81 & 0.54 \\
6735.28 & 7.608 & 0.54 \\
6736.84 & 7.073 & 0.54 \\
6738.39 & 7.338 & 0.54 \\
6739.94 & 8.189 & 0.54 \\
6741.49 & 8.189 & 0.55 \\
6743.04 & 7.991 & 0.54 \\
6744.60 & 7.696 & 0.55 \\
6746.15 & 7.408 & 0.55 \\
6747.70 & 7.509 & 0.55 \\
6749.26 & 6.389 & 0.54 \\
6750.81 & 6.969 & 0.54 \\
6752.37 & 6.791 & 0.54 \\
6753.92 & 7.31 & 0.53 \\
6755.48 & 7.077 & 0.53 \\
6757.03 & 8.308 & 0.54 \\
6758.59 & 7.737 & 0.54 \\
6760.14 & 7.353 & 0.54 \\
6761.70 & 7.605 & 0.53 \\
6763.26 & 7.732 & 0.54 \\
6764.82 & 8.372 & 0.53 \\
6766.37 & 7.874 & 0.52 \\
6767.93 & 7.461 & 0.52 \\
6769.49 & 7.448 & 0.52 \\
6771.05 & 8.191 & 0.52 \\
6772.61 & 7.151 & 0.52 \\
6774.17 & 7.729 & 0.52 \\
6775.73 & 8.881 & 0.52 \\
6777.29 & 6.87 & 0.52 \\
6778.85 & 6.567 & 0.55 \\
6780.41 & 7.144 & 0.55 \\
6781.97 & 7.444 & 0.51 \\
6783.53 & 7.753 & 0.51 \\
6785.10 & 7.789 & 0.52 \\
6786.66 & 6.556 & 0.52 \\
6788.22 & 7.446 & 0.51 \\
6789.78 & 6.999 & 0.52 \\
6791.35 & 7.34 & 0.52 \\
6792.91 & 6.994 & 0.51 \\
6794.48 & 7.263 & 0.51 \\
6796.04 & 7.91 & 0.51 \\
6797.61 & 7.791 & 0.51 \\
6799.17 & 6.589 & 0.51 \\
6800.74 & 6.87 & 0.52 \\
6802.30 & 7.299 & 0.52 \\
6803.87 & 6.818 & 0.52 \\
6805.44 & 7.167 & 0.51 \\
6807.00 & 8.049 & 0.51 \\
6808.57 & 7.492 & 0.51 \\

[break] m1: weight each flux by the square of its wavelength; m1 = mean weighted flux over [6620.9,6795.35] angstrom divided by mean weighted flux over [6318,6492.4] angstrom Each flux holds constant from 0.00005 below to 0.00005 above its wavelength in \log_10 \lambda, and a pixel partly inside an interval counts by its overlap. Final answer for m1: 1.1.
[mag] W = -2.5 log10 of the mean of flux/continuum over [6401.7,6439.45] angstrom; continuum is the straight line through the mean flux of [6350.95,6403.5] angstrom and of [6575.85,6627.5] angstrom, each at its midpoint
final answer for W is -0.01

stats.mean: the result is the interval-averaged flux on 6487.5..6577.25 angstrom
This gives 7.66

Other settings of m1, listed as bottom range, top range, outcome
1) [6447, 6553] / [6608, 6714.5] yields 1.06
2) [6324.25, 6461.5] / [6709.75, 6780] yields 1.13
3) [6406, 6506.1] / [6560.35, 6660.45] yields 1.05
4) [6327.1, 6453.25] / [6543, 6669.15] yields 1.09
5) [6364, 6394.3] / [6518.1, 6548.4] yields 1.08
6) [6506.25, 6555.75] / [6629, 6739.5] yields 1.05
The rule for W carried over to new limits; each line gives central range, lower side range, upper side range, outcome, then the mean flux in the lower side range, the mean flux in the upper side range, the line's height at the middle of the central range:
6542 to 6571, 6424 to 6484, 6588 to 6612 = -0.047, 7.58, 7.55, 7.56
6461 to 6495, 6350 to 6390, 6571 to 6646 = -0.019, 7.32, 7.51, 7.41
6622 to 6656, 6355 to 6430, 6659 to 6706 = 0.018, 7.51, 7.82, 7.77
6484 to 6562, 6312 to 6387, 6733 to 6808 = -0.033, 7.4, 7.45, 7.42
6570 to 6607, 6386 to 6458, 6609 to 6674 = 0.021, 7.59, 7.61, 7.6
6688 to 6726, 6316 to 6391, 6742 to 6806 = -0.036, 7.4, 7.41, 7.41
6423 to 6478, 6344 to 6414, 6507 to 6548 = -0.008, 7.38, 7.65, 7.51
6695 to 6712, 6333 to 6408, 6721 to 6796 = -0.021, 7.4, 7.54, 7.52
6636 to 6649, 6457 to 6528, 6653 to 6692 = 0.047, 7.49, 7.82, 7.76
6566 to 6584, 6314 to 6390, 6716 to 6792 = -0.016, 7.39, 7.56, 7.49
